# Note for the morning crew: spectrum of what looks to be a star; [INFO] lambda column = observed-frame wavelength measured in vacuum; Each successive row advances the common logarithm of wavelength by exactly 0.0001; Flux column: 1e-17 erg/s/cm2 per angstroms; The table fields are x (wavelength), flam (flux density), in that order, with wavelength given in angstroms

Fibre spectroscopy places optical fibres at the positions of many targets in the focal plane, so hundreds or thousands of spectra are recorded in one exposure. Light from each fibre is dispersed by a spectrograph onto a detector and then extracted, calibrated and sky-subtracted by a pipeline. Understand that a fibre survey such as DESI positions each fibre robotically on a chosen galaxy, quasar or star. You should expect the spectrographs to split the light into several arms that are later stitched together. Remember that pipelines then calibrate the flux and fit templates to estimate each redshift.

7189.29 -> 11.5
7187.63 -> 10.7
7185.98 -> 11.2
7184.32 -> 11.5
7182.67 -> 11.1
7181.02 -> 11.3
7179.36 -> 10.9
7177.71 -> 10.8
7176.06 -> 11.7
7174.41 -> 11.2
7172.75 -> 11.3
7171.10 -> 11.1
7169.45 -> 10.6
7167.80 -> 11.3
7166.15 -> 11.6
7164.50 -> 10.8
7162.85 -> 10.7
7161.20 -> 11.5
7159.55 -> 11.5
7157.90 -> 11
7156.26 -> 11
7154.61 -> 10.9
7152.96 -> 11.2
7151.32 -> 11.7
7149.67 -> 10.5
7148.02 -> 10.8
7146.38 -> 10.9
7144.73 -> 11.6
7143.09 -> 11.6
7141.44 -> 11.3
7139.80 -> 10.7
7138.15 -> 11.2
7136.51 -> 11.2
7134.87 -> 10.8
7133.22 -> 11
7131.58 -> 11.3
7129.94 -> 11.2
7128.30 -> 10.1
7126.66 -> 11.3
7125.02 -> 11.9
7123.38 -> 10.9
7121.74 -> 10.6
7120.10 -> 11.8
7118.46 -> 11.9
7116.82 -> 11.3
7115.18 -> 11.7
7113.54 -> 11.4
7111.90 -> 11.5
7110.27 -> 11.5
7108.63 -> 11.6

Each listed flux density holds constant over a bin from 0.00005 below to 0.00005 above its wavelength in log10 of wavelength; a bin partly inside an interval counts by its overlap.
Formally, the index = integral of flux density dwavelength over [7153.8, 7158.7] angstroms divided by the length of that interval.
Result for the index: 11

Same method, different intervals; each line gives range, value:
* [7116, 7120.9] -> 11.7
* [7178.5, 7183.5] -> 11.1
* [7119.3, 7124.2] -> 11.1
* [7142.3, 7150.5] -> 11.1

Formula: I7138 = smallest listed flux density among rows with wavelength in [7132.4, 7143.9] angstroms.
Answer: 10.7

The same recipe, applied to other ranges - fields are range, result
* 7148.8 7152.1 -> 10.5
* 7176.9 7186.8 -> 10.8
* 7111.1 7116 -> 11.4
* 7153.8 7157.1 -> 10.9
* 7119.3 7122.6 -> 10.6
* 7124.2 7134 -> 10.1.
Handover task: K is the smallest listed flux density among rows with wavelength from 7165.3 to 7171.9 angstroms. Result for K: 10.6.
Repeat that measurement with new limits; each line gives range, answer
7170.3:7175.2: 11.1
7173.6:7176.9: 11.2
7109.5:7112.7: 11.5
